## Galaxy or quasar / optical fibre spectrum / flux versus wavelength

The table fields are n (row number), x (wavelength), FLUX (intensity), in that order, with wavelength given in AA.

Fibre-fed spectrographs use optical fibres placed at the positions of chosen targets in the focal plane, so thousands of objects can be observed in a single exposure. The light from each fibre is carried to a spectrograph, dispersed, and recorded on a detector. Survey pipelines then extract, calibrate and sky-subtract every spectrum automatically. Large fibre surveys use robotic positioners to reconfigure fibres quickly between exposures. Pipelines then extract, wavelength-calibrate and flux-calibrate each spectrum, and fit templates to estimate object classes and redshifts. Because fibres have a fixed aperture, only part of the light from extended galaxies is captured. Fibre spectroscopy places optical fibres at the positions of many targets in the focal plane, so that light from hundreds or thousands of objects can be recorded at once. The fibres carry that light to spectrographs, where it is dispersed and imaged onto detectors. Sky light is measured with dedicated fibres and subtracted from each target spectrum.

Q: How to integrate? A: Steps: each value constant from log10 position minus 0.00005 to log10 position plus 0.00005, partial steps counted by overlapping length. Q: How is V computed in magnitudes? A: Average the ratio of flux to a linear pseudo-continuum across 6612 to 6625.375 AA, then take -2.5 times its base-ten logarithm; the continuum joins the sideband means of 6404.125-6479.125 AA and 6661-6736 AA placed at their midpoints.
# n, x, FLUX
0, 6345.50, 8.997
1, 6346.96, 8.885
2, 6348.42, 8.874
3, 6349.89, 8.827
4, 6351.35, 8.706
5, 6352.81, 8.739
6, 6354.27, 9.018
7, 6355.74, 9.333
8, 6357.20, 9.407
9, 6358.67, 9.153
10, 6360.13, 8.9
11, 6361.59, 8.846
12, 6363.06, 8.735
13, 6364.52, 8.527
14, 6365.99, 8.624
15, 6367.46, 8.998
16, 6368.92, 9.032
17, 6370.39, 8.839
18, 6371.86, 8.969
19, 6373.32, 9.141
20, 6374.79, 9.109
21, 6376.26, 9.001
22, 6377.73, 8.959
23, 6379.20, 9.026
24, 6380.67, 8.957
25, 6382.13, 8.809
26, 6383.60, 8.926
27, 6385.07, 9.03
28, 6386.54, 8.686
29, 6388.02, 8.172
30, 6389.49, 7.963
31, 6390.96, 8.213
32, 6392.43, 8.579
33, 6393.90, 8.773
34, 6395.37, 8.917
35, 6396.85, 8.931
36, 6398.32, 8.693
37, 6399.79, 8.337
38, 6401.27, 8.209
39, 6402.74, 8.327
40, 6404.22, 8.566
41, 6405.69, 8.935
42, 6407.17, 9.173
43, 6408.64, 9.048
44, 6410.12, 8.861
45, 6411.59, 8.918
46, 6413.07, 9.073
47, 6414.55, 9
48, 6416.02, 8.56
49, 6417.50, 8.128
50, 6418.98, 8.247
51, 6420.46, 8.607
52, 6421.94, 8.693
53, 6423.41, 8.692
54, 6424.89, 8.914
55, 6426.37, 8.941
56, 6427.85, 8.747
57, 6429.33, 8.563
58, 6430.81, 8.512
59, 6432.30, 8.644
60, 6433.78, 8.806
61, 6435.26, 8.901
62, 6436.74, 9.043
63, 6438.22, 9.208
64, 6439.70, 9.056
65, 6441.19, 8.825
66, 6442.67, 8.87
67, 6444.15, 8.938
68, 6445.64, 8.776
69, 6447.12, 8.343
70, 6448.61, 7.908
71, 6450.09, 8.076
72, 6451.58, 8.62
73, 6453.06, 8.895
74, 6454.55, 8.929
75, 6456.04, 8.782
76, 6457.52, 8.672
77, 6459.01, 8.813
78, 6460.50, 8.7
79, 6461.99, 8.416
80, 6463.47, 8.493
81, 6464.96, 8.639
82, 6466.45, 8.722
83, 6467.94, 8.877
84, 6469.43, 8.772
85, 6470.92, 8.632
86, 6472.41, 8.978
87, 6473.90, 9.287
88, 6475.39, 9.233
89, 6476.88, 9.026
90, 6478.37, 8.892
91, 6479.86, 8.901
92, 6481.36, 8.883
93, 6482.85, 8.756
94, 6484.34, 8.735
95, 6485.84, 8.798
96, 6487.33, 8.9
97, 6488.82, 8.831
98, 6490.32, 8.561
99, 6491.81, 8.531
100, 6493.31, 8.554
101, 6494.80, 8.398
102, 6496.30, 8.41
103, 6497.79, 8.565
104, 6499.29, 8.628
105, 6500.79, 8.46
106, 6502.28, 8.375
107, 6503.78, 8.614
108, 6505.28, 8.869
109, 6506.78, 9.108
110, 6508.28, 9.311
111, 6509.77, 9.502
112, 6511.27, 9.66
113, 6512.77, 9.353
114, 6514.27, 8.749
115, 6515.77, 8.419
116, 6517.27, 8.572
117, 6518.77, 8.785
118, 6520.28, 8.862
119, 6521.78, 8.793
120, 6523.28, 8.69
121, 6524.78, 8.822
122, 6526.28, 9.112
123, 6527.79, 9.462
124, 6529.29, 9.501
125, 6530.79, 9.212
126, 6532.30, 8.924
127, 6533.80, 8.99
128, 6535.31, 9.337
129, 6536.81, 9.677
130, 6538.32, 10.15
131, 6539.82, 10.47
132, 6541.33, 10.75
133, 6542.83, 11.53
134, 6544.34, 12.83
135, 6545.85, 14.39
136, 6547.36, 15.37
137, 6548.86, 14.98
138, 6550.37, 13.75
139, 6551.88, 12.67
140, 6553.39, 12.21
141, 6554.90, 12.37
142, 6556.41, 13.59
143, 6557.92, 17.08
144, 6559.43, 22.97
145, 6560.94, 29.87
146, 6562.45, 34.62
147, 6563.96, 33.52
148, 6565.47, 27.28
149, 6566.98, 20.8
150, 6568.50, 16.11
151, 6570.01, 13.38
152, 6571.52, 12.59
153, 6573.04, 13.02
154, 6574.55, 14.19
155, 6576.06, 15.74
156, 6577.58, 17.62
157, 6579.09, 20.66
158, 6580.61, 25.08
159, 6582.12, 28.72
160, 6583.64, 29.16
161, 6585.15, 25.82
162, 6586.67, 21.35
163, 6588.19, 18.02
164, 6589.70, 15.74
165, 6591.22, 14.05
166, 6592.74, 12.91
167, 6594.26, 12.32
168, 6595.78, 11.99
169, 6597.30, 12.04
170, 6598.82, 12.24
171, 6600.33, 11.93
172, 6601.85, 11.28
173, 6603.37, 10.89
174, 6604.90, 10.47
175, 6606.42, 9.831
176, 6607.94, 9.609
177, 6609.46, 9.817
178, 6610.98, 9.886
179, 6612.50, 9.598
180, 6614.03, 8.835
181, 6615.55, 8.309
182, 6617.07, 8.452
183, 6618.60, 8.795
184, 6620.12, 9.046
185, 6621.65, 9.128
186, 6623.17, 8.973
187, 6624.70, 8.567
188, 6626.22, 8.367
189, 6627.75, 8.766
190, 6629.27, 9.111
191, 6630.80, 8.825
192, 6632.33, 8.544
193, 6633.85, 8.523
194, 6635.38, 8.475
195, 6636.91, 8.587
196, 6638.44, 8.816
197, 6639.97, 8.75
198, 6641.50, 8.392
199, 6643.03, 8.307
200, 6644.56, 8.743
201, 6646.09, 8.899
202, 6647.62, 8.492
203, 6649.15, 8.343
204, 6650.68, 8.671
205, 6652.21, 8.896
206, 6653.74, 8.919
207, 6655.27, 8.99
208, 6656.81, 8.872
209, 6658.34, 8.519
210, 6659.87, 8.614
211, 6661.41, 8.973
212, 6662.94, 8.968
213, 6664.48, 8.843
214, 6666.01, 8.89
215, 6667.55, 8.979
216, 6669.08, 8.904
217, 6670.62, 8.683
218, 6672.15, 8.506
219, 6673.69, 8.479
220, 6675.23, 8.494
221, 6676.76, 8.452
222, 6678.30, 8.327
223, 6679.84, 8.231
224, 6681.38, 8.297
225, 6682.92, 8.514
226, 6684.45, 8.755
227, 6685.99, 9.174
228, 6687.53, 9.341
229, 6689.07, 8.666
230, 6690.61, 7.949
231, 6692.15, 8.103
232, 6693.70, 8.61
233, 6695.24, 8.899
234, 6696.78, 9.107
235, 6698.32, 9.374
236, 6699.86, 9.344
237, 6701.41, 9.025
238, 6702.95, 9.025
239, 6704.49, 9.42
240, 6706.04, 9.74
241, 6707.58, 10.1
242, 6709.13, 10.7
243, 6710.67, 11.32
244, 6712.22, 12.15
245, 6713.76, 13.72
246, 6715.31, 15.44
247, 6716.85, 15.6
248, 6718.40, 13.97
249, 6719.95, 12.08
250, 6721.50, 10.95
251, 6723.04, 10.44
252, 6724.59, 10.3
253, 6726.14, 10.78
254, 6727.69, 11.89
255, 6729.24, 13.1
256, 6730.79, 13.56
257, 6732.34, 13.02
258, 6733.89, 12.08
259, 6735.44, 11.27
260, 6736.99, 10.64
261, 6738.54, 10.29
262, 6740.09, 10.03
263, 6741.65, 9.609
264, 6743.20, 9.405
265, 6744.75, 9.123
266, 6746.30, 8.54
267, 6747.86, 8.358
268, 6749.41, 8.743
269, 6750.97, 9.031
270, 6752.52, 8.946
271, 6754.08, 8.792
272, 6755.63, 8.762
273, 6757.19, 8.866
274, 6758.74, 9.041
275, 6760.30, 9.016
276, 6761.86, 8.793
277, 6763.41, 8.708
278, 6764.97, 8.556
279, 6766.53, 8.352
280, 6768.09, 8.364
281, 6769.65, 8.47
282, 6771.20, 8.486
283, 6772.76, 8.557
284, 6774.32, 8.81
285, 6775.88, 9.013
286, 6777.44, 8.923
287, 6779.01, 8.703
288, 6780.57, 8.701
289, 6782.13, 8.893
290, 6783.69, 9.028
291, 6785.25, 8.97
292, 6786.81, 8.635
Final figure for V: 0.10 mag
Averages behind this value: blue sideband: 8.77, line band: 8.84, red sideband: 10.1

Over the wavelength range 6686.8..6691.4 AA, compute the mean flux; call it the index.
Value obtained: 8.65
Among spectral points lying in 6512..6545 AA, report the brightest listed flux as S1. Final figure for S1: 12.83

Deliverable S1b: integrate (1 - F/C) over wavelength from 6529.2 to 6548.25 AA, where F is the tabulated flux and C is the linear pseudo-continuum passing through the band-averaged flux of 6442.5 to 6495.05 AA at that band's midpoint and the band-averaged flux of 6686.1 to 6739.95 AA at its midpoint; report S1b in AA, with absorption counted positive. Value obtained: -3.2 AA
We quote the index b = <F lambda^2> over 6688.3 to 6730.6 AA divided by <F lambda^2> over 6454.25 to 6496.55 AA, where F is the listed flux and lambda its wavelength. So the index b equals 1.3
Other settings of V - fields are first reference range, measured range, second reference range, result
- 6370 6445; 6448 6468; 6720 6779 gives 0.037 mag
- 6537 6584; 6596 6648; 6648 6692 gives 0.328 mag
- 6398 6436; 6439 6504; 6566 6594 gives 0.338 mag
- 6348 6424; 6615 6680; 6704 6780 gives 0.137 mag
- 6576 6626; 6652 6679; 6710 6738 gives 0.432 mag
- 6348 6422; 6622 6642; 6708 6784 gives 0.127 mag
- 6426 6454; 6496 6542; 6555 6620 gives 0.367 mag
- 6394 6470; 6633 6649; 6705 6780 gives 0.138 mag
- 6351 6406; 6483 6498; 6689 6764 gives 0.078 mag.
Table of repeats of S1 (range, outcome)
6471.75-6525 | 9.66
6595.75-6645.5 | 12.24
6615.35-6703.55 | 9.374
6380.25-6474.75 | 9.287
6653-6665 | 8.99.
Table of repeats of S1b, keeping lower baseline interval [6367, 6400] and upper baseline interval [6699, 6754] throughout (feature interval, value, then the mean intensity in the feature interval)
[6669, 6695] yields 5.02 AA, 8.55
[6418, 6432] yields 0.61 AA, 8.64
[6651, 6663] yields 1.86 AA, 8.83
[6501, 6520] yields 1.26 AA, 8.93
